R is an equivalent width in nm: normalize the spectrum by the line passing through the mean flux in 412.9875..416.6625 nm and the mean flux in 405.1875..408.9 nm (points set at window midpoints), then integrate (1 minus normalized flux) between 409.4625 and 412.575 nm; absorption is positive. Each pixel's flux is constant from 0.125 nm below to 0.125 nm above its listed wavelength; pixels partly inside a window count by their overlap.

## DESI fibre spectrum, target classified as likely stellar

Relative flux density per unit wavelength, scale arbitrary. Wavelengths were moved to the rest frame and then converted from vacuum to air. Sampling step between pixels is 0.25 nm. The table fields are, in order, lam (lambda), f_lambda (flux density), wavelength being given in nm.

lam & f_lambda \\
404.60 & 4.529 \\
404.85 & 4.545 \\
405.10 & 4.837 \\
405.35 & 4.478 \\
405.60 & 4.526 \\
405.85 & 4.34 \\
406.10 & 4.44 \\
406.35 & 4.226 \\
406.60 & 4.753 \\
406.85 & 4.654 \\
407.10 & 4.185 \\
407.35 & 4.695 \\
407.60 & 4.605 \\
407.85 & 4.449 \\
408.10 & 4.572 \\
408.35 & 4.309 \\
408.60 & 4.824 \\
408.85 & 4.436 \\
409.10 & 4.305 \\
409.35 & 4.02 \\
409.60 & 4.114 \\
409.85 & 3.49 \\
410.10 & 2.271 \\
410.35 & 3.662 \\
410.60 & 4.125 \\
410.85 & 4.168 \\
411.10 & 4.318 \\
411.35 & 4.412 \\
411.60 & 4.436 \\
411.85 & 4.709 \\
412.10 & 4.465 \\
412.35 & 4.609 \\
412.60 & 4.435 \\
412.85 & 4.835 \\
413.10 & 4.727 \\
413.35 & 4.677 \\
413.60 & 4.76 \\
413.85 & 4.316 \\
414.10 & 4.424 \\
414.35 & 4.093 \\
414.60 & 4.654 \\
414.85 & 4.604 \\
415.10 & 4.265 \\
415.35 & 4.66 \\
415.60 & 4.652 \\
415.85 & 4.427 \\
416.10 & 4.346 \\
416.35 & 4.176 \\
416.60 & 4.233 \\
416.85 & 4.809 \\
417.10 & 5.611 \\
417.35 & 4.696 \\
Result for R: 0.28 nm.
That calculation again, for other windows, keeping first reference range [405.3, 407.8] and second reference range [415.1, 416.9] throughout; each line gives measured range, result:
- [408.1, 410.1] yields 0.162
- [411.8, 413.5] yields -0.067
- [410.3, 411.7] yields 0.081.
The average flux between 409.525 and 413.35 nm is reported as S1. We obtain 4.2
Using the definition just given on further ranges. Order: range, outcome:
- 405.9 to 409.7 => 4.44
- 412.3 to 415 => 4.55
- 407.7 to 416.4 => 4.34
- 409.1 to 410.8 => 3.69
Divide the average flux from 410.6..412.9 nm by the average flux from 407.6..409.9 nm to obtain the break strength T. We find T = 1.03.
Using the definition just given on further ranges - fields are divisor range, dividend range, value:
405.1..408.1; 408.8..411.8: 0.88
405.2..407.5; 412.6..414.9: 1.02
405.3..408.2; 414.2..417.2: 1.01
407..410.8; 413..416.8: 1.08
